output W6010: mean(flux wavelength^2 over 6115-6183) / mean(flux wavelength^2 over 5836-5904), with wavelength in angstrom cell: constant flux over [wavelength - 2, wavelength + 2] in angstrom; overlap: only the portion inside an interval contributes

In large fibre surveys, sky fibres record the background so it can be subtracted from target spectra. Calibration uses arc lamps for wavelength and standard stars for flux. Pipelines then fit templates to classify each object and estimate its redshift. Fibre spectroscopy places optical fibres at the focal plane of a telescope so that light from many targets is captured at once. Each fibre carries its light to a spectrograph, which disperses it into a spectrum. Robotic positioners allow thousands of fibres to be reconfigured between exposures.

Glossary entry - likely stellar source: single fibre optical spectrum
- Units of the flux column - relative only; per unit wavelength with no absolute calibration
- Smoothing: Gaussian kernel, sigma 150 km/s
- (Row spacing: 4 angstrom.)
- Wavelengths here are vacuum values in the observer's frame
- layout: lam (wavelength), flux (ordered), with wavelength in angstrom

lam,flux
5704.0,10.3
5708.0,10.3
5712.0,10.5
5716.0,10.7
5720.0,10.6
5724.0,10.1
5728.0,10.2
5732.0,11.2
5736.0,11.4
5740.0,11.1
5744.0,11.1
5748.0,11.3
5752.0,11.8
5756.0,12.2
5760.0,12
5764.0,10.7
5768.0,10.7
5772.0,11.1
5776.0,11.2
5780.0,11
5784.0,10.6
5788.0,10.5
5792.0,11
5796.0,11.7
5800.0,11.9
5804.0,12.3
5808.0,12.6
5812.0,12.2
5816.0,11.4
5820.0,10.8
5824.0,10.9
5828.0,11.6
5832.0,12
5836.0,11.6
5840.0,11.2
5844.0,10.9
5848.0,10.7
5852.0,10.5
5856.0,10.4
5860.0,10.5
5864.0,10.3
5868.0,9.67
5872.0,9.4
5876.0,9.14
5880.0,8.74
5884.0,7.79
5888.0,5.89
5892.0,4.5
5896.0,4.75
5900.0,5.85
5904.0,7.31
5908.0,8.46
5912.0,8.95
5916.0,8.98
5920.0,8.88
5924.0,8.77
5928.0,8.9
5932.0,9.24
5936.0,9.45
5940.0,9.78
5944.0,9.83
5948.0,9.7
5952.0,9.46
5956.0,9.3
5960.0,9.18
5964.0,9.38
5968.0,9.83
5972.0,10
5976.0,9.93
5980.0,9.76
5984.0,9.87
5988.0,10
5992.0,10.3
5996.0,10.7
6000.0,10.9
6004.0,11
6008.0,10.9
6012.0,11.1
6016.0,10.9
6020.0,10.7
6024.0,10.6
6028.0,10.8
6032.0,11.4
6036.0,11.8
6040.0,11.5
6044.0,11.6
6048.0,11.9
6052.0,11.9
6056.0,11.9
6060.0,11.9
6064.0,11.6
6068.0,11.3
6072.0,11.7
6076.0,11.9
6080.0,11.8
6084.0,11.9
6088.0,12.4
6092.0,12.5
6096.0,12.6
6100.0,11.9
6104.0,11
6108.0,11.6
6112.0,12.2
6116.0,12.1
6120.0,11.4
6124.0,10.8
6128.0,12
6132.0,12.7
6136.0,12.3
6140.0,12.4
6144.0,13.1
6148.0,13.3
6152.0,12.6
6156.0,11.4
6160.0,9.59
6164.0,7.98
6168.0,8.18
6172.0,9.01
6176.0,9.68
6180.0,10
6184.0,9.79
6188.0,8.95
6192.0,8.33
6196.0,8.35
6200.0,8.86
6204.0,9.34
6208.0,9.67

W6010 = 1.38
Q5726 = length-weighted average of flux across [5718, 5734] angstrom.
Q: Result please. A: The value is 10.5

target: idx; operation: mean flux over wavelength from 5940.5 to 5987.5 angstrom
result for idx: 9.67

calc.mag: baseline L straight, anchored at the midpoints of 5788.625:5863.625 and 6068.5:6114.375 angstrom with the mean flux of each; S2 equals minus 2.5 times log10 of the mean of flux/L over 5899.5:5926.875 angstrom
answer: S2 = 0.35 mag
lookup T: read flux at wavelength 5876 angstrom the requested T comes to 9.14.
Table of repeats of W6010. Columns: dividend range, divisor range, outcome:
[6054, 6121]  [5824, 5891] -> 1.29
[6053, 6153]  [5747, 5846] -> 1.17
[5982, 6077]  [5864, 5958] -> 1.38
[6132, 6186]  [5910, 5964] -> 1.25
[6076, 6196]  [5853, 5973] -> 1.37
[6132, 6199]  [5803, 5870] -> 1.04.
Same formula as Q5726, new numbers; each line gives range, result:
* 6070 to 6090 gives 11.9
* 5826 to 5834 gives 11.8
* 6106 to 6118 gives 12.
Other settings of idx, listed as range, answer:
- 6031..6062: 11.7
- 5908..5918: 8.86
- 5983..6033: 10.7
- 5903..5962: 9.11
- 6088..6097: 12.5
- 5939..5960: 9.56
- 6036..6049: 11.7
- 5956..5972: 9.51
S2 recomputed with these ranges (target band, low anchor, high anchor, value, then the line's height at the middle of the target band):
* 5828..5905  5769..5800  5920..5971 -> 0.131 mag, 10.2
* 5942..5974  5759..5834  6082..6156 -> 0.221 mag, 11.8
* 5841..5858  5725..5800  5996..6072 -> 0.055 mag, 11.2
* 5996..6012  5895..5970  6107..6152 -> -0.093 mag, 10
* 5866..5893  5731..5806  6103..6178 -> 0.373 mag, 11.3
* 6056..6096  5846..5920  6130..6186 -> -0.176 mag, 10.1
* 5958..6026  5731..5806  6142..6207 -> 0.024 mag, 10.5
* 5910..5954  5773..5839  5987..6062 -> 0.214 mag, 11.3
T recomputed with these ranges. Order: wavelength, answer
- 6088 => 12.4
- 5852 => 10.5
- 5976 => 9.93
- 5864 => 10.3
